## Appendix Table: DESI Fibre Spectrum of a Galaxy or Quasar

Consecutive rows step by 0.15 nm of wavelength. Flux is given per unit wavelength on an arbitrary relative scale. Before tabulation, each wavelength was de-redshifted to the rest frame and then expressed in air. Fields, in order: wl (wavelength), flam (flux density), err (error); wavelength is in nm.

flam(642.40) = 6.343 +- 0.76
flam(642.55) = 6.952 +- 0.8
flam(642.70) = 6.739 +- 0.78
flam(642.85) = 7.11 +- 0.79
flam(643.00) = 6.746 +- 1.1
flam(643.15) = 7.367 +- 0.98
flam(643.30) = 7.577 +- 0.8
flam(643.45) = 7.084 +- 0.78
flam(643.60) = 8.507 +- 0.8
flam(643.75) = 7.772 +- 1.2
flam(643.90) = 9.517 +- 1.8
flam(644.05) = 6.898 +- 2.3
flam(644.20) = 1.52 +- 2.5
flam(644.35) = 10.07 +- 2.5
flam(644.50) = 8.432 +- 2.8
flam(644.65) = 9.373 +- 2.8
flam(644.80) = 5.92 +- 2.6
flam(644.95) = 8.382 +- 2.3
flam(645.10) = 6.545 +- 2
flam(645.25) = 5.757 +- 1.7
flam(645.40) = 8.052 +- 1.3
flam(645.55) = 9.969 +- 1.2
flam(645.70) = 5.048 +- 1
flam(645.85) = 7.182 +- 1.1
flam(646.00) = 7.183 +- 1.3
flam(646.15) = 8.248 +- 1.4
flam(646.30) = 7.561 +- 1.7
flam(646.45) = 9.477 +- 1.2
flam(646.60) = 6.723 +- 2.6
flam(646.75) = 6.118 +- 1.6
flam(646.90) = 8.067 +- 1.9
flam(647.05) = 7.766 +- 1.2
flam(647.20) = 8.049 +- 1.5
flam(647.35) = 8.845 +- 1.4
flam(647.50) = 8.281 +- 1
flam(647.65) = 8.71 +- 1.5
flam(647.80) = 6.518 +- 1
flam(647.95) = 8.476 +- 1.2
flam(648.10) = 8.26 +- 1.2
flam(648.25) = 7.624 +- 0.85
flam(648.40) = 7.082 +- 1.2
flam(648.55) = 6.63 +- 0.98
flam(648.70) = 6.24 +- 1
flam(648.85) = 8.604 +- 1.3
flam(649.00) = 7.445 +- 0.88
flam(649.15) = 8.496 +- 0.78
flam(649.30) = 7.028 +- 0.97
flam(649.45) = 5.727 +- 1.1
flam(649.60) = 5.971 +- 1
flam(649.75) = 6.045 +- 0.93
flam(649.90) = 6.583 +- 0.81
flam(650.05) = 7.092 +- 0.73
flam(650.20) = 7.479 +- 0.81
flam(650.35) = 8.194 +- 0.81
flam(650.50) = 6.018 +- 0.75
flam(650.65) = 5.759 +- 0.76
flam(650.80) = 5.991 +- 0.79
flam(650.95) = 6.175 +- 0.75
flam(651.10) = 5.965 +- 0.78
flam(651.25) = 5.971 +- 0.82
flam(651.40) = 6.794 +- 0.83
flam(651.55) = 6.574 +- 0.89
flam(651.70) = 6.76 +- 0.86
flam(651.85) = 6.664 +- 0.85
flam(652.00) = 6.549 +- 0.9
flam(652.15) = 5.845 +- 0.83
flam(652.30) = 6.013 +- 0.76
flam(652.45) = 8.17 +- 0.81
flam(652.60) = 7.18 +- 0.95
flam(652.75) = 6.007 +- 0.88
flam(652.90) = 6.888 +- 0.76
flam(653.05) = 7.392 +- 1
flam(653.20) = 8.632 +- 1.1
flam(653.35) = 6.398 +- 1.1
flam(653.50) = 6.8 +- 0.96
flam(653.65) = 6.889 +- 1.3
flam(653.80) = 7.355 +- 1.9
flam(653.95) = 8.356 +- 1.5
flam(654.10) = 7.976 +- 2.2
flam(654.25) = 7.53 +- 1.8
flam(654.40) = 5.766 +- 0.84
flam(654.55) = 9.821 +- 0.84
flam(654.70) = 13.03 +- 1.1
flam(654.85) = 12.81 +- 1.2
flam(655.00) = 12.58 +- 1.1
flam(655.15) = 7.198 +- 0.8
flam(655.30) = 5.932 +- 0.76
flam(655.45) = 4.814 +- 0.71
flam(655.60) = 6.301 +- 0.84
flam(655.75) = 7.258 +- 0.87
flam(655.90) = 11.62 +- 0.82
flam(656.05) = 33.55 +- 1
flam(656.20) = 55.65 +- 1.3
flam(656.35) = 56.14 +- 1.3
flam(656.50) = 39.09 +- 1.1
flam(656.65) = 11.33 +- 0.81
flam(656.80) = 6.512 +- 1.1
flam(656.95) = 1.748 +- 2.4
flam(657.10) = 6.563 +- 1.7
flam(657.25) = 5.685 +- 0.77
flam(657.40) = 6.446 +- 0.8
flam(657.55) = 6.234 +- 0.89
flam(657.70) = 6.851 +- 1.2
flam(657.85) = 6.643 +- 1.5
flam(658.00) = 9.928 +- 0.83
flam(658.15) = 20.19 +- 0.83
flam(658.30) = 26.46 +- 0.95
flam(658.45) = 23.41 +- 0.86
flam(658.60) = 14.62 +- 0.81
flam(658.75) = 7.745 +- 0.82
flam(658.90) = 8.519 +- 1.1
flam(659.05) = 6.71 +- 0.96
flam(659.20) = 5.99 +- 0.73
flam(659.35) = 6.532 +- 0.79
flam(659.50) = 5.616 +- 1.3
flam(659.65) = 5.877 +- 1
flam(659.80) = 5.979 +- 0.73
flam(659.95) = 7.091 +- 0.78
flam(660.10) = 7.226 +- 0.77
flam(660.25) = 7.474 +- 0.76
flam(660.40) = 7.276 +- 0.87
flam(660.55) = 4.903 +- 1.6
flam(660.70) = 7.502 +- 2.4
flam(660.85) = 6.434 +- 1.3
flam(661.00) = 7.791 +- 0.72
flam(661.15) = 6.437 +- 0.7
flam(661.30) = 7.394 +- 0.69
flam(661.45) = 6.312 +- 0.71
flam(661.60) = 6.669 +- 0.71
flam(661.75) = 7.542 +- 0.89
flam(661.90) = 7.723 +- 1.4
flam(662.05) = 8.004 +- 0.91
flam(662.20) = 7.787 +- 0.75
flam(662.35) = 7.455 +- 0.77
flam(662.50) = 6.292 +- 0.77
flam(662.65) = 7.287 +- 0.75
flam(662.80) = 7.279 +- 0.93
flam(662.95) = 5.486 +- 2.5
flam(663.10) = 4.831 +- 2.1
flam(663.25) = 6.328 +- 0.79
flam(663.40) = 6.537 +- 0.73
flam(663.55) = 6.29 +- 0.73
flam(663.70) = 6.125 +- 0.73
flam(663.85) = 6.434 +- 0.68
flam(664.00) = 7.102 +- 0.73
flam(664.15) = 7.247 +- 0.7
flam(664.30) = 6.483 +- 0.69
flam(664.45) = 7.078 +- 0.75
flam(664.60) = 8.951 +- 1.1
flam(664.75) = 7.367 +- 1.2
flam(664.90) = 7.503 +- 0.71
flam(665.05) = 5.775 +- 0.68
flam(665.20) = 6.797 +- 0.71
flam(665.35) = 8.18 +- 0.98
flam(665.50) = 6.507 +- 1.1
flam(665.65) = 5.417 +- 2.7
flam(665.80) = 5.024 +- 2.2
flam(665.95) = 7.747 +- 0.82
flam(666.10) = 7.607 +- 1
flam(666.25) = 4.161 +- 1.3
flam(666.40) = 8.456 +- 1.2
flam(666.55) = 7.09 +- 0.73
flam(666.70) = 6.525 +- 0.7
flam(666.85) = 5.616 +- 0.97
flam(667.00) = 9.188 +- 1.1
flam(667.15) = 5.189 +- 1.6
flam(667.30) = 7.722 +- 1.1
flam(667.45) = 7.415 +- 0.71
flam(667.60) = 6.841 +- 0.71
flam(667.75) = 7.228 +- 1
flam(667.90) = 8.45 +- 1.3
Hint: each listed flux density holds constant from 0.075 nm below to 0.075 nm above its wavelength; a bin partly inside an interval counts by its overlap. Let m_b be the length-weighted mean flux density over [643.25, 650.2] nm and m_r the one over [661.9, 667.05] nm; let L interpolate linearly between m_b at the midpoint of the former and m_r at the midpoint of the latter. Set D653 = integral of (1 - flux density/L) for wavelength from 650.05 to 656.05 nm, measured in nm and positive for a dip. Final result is -0.44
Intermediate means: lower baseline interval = 7.44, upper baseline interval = 6.82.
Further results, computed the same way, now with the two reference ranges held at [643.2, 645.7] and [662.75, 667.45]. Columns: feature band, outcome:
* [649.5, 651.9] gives 0.26 nm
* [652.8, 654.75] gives -0.18 nm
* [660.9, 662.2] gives -0.08 nm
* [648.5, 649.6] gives 0.04 nm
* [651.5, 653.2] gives 0.09 nm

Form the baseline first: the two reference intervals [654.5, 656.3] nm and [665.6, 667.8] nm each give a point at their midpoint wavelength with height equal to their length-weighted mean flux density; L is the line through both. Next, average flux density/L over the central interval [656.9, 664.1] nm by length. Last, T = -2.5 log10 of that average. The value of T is 0.42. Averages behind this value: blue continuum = 15.7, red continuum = 6.76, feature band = 7.91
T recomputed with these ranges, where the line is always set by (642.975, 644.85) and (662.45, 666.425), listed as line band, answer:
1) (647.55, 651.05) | 0.03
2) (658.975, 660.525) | 0.05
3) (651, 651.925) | 0.12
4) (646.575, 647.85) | -0.06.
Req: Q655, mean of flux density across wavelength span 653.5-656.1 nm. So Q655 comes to 9.61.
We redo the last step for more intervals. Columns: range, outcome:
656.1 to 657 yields 29.3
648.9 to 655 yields 7.28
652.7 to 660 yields 11.8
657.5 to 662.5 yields 8.71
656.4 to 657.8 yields 10.8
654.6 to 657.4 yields 16.2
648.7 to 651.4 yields 6.73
